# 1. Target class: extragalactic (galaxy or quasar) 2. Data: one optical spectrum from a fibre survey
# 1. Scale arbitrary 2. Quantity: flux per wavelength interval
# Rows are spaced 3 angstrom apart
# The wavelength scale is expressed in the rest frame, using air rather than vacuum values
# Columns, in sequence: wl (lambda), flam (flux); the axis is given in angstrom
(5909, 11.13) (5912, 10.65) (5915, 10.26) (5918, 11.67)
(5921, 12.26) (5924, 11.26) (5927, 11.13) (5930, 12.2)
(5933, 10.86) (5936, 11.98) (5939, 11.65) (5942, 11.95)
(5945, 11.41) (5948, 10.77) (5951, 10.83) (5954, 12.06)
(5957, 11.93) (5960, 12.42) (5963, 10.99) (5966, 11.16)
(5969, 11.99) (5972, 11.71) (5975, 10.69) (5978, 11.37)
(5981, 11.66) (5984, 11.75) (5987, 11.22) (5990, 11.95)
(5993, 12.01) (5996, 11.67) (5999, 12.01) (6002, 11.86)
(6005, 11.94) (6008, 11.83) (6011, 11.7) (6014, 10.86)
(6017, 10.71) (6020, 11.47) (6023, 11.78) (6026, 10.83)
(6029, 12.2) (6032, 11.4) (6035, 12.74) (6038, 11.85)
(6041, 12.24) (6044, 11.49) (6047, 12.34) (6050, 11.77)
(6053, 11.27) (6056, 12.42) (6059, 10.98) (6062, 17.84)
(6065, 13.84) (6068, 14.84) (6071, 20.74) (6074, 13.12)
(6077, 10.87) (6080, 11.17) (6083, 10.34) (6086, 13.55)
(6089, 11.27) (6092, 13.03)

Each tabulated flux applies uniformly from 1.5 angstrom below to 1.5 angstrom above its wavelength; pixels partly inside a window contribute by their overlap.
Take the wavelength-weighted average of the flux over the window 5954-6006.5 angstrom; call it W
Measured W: 11.7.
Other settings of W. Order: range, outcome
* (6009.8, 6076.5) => 12.6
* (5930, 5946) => 11.6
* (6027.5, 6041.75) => 12.1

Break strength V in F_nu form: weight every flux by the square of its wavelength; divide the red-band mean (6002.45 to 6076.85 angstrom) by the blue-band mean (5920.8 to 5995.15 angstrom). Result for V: 1.1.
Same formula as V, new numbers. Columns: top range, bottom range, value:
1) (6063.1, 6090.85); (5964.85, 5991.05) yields 1.20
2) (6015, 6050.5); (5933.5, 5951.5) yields 1.06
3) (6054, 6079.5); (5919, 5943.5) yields 1.27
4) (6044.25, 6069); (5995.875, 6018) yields 1.14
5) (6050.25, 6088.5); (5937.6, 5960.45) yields 1.19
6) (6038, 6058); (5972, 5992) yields 1.06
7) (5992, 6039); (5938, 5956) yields 1.04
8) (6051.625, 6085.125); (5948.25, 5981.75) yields 1.21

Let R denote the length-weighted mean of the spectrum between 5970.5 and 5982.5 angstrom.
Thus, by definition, 11.4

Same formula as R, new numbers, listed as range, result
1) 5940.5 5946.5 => 11.7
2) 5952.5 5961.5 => 12.1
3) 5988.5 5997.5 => 11.9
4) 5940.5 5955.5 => 11.4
